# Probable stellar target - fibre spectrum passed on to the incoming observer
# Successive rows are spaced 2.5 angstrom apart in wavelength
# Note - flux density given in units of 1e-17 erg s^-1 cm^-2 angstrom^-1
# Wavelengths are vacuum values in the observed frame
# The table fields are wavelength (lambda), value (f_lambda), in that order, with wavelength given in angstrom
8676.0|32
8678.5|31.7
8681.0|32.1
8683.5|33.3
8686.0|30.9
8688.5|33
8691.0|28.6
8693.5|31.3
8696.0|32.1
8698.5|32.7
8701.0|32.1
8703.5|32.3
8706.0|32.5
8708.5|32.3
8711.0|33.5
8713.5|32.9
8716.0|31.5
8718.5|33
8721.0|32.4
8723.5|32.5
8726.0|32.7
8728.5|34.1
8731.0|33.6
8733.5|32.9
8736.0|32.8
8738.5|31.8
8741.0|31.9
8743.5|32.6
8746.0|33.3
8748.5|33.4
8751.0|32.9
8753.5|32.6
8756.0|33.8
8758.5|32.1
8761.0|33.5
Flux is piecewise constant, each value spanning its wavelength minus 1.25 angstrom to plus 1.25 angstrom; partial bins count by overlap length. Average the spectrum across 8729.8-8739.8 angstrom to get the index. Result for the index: 32.8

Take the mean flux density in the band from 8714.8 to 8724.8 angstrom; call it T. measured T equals 32.4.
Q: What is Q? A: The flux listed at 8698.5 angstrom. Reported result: 32.7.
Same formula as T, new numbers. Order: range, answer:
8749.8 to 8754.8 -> 32.8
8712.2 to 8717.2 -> 32.2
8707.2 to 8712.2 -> 32.9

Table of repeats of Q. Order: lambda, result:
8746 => 33.3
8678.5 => 31.7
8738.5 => 31.8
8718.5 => 33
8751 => 32.9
